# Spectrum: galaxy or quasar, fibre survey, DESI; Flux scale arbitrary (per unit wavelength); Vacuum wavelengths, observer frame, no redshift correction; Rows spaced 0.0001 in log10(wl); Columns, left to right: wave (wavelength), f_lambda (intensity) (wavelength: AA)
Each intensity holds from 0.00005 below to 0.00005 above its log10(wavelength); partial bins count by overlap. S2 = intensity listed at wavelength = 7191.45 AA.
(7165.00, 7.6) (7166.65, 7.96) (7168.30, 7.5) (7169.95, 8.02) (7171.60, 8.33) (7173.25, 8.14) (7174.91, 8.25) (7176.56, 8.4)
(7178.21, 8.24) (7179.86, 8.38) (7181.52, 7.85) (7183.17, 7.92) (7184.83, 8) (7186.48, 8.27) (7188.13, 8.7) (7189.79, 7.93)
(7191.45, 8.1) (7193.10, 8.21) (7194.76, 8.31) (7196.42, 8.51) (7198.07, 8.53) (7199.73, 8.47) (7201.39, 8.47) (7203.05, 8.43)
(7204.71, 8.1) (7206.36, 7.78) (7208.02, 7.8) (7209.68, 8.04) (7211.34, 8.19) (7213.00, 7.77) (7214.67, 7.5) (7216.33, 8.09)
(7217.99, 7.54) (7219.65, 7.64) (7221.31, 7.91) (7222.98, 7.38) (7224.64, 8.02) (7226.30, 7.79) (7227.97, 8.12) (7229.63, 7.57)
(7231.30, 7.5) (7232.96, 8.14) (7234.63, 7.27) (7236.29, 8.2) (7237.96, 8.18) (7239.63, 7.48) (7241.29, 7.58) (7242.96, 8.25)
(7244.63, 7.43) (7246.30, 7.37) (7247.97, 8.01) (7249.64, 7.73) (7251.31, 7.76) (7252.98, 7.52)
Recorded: 8.1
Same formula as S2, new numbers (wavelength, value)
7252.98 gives 7.52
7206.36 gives 7.78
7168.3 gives 7.5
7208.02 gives 7.8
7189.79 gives 7.93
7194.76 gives 8.31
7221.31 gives 7.91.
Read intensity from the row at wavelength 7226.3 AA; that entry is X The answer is 7.79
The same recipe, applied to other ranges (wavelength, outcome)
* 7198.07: 8.53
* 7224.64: 8.02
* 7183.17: 7.92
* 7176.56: 8.4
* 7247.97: 8.01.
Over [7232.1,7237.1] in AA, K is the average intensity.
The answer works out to 7.88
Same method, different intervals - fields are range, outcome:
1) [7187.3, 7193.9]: 8.24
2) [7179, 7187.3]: 8.08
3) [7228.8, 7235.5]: 7.63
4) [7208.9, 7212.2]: 8.12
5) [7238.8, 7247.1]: 7.62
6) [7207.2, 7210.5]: 7.92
